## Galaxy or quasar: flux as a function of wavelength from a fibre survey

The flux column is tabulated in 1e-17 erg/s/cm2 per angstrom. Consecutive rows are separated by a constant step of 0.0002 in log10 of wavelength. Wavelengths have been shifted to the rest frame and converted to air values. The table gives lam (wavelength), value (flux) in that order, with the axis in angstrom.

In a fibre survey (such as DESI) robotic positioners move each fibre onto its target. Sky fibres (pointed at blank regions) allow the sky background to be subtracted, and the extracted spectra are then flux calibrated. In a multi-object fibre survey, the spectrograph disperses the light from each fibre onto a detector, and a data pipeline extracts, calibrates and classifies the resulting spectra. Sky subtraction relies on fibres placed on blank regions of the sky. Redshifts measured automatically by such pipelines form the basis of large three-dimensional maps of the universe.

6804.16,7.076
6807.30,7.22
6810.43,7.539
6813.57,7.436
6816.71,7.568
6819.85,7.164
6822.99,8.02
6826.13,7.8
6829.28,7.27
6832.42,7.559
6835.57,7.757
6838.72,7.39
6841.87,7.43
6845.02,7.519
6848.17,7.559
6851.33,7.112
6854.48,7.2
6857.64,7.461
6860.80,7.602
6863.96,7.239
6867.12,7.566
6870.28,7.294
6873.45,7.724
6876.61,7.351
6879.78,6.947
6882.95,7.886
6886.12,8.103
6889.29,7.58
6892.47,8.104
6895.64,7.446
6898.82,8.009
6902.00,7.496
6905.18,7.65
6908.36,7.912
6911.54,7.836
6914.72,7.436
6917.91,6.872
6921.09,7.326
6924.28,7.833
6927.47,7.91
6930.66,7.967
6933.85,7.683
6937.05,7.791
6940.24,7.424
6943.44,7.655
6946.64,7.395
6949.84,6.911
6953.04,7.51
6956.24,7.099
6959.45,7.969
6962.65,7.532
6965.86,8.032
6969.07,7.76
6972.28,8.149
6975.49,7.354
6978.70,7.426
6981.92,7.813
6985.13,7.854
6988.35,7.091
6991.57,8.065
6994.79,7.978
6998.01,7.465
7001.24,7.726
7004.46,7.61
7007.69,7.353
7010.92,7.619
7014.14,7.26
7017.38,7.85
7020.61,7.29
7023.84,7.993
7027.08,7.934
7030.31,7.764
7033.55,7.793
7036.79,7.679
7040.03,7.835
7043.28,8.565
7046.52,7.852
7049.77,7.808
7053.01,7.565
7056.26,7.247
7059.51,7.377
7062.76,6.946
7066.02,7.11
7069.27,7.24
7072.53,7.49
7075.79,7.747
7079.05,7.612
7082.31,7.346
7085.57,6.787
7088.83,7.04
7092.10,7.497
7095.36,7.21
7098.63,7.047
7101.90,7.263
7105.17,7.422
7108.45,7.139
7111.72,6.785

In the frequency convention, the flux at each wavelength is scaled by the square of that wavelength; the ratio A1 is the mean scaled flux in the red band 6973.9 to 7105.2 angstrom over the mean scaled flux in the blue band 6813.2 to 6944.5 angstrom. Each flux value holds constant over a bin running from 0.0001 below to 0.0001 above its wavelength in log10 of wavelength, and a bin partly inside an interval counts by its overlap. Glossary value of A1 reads 1.04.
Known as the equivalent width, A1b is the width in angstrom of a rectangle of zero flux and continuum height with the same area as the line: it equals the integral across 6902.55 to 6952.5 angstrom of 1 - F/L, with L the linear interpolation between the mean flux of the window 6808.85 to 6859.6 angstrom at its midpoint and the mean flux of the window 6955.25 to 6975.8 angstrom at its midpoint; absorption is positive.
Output 0.6 angstrom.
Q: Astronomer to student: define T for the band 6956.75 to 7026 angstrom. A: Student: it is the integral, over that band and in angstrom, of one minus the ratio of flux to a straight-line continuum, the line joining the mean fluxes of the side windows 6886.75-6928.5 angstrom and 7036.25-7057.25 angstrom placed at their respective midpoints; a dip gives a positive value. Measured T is 0.74 angstrom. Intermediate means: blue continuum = 7.65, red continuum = 7.82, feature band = 7.67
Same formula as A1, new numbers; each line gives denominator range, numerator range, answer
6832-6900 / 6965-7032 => 1.06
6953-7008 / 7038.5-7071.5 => 1.01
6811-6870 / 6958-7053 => 1.09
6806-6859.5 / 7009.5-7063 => 1.09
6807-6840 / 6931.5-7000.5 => 1.05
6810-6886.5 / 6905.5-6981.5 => 1.04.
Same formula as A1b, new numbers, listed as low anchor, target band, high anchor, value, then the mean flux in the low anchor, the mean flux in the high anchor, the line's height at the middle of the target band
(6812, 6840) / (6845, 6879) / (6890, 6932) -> 0.89 angstrom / 7.55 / 7.67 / 7.6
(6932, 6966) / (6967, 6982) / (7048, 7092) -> -0.42 angstrom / 7.53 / 7.34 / 7.49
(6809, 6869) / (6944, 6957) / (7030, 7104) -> 0.35 angstrom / 7.48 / 7.46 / 7.47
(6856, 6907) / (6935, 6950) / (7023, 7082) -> 0.22 angstrom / 7.59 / 7.63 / 7.6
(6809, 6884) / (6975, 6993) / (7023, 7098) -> -0.25 angstrom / 7.47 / 7.53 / 7.51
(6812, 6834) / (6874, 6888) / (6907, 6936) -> 0.04 angstrom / 7.54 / 7.64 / 7.6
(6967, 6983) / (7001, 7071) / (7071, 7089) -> -0.94 angstrom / 7.71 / 7.36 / 7.51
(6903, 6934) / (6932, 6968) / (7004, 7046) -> 0.55 angstrom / 7.64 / 7.74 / 7.67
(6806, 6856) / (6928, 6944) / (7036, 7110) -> -0.58 angstrom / 7.47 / 7.42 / 7.45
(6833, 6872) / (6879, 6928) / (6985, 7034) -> -0.97 angstrom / 7.43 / 7.66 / 7.5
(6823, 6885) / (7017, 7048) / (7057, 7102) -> -2.32 angstrom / 7.48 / 7.26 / 7.31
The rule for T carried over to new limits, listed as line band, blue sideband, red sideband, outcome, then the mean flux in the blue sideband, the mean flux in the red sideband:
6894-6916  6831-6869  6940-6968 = -0.61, 7.45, 7.51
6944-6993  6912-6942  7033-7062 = 0.26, 7.59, 7.72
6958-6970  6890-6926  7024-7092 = -0.36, 7.63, 7.54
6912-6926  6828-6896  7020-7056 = 0.37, 7.51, 7.82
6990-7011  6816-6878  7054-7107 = -0.99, 7.48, 7.28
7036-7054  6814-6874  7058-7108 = -1.48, 7.48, 7.27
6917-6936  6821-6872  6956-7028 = -0.11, 7.48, 7.67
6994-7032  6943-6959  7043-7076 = -1.14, 7.33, 7.49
